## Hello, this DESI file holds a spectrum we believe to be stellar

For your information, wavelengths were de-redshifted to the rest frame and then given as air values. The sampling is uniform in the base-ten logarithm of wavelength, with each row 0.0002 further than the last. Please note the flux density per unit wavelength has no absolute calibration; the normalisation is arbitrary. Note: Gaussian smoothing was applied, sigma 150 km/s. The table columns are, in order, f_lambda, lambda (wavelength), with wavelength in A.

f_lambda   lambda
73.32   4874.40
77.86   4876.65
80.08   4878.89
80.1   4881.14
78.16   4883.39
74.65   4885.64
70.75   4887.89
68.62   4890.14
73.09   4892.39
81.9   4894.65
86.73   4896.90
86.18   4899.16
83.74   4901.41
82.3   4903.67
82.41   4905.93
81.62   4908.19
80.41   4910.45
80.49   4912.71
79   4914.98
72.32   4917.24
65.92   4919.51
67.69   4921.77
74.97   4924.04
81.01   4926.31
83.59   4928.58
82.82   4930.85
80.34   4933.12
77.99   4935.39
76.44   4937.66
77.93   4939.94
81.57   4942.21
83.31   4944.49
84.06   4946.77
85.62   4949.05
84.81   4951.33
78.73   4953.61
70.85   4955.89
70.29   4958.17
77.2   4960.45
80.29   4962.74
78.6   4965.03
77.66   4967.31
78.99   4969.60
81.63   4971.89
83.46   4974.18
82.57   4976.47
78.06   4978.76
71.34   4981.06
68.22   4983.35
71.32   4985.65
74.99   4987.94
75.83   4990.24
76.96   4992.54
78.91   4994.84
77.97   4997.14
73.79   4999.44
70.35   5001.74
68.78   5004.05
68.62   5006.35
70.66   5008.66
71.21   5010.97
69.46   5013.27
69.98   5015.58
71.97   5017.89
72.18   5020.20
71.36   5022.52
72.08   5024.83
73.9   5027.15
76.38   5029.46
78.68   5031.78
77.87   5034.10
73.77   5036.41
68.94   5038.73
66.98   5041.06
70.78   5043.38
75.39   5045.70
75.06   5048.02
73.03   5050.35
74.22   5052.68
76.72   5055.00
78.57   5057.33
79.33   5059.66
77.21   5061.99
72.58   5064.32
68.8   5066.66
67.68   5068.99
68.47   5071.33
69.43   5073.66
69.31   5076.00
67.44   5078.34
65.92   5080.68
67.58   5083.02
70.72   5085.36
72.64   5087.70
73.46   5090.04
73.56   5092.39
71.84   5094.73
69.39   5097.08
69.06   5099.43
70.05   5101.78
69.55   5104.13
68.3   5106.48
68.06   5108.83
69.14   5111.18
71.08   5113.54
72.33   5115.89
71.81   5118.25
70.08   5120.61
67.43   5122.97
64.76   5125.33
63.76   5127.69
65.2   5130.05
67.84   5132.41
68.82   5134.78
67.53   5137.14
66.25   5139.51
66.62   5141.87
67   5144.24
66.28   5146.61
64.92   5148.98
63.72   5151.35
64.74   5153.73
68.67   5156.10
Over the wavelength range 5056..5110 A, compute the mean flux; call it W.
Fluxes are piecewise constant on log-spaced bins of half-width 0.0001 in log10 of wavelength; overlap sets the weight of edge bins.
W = 70.8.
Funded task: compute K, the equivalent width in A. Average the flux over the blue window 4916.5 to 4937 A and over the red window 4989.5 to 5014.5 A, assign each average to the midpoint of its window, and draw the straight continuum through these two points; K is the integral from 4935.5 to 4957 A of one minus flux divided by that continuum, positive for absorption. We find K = -1.4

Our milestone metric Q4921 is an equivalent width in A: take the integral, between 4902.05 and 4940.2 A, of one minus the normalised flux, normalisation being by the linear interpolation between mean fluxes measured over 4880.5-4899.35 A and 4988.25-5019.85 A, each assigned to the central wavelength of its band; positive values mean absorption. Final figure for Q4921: -1.1 A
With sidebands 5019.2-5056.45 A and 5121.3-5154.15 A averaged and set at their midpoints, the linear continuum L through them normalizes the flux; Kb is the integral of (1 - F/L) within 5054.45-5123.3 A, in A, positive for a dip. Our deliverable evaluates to -1.09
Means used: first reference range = 73.6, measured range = 70.9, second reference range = 66.2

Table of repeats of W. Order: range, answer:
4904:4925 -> 76.3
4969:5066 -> 74.2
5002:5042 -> 71.9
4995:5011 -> 72.1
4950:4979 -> 78.8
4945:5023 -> 75.6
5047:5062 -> 76.2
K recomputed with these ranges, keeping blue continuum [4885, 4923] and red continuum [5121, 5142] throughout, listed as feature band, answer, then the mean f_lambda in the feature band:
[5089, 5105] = -0.6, 71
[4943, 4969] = -1.5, 79.2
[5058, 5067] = -0.7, 75.2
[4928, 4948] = -1.3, 80.8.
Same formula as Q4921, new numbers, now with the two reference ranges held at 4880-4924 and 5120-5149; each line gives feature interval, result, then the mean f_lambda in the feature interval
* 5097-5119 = -0.63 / 69.9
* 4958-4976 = -1.10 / 79.1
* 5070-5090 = 0.01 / 69.2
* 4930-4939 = -0.38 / 79.3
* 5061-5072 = -0.17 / 70.9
